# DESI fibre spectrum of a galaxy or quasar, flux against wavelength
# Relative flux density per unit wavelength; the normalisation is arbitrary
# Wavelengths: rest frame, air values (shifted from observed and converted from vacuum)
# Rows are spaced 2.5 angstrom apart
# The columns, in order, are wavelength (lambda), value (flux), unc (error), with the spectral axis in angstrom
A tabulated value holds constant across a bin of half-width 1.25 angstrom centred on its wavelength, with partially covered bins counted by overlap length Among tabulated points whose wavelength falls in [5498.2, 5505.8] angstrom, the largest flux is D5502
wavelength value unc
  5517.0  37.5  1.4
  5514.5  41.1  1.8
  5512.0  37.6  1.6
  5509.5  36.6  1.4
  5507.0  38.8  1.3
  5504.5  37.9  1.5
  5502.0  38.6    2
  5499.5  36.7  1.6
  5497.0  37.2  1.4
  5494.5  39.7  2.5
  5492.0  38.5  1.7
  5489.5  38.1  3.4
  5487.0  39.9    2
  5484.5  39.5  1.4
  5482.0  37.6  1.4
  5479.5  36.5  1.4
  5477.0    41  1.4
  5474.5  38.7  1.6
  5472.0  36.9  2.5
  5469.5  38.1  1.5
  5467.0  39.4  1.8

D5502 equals 38.6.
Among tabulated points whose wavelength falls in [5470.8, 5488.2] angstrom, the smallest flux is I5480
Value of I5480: 36.5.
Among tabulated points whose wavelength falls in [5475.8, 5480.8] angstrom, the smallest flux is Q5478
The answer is 36.5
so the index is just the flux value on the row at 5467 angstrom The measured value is 39.4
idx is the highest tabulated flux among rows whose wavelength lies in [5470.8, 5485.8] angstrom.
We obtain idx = 41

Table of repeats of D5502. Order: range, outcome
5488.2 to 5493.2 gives 38.5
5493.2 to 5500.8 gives 39.7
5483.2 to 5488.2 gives 39.9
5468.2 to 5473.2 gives 38.1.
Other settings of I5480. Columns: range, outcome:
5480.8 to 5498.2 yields 37.2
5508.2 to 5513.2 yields 36.6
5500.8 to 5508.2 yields 37.9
